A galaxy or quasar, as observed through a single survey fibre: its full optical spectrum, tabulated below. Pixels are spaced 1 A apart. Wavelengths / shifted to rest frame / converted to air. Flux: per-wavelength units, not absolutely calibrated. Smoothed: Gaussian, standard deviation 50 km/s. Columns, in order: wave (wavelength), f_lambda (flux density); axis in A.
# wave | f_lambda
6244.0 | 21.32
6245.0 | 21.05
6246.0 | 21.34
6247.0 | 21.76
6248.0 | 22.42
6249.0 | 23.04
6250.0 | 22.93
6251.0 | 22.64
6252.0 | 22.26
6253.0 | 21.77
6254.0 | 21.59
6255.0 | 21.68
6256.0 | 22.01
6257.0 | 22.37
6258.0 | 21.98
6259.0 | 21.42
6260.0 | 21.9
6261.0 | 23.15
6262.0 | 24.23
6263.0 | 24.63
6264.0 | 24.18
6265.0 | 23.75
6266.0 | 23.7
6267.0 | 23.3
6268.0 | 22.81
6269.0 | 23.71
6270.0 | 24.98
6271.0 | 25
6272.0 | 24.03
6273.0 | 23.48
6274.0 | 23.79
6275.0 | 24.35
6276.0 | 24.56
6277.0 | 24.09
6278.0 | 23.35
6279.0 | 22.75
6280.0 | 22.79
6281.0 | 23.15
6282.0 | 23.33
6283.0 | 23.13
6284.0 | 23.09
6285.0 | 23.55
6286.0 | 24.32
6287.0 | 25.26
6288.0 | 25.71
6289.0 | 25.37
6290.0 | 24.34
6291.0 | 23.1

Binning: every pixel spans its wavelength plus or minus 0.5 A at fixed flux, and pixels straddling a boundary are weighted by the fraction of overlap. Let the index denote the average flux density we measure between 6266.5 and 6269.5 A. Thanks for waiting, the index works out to 23.3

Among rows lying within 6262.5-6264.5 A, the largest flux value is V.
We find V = 24.63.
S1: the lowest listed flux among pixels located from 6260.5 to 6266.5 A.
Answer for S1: 23.15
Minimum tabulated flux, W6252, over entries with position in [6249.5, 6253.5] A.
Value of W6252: 21.77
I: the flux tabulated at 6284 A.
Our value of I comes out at 23.09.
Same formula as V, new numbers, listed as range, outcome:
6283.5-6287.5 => 25.26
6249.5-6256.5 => 22.93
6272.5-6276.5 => 24.56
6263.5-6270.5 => 24.98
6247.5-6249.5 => 23.04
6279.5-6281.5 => 23.15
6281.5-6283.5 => 23.33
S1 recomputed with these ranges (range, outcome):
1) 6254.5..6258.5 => 21.68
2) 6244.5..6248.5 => 21.05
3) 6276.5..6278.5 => 23.35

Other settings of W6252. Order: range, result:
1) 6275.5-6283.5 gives 22.75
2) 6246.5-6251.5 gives 21.76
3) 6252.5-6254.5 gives 21.59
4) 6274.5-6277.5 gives 24.09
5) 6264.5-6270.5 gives 22.81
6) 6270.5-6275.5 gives 23.48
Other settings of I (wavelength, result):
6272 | 24.03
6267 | 23.3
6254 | 21.59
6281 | 23.15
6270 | 24.98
